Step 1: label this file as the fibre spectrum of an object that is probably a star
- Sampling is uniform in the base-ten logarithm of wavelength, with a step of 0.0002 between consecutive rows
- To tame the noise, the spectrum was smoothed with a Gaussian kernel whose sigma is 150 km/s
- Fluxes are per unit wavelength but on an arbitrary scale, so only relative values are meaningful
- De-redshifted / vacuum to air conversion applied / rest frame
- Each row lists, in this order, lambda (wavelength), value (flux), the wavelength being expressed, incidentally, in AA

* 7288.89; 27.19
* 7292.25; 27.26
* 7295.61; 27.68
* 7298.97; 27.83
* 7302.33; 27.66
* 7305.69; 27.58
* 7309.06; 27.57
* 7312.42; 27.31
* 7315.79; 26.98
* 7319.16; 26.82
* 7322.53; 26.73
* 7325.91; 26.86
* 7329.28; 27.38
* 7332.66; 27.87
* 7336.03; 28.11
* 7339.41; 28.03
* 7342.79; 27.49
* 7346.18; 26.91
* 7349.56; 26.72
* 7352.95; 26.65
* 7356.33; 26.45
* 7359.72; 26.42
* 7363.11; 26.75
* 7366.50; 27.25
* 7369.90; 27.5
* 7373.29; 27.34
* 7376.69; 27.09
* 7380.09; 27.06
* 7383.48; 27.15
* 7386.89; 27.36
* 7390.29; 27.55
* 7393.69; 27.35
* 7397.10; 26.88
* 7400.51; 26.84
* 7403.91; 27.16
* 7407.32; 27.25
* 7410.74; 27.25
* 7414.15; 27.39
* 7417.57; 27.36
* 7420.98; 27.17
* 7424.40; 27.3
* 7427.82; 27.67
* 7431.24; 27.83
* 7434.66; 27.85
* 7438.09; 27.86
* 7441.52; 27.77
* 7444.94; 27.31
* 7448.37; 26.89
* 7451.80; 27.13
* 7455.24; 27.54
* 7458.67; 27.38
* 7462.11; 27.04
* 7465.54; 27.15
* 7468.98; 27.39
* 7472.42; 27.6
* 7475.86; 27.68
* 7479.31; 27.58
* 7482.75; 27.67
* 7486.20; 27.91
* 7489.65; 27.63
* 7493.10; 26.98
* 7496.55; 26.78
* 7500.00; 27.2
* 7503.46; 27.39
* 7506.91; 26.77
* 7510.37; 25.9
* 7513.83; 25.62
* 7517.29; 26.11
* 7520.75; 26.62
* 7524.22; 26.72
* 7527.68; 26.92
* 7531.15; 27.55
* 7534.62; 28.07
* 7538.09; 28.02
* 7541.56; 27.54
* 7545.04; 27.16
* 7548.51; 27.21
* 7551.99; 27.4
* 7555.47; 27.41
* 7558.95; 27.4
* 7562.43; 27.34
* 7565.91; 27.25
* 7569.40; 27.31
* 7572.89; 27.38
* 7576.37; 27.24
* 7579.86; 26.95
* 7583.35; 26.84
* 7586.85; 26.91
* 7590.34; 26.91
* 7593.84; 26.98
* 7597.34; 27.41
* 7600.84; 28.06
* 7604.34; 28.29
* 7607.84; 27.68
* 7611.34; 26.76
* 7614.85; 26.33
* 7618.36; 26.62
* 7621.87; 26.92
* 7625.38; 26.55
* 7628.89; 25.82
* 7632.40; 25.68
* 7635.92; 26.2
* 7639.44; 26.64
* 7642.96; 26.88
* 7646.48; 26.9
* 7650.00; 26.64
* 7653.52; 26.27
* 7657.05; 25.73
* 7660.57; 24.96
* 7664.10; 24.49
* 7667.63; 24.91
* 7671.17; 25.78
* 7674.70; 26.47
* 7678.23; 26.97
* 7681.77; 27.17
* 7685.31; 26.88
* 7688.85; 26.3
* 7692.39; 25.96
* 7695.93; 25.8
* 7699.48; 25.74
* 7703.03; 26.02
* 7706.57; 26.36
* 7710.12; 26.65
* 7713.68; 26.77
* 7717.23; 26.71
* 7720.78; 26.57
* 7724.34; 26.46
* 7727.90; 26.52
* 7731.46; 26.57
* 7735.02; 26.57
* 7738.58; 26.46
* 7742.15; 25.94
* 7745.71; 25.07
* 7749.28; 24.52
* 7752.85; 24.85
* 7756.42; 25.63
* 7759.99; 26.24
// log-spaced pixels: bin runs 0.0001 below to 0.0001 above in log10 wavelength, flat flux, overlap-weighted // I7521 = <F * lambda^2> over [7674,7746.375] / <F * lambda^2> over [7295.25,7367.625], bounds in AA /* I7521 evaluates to 1.07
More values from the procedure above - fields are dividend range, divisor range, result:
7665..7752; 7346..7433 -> 1.05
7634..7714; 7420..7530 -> 1.01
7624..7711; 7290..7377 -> 1.05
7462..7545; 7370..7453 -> 1.02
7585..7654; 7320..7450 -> 1.05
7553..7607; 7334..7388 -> 1.07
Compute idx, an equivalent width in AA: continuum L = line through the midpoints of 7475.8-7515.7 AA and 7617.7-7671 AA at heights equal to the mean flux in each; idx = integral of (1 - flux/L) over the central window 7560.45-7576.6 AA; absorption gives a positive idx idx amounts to -0.45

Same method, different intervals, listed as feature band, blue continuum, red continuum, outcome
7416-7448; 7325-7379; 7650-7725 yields -0.7 AA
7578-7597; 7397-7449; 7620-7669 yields -0.4 AA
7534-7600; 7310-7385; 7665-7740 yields -1.6 AA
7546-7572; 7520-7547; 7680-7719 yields -0.1 AA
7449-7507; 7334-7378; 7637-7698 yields -1.3 AA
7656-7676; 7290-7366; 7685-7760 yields 0.7 AA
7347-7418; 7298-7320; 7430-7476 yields 0.9 AA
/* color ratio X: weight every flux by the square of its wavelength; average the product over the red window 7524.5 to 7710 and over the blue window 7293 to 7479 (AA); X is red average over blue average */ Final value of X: 1.04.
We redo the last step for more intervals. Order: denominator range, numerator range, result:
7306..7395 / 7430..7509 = 1.04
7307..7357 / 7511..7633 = 1.06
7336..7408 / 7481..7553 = 1.04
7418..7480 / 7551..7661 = 1.02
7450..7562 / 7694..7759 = 1.02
